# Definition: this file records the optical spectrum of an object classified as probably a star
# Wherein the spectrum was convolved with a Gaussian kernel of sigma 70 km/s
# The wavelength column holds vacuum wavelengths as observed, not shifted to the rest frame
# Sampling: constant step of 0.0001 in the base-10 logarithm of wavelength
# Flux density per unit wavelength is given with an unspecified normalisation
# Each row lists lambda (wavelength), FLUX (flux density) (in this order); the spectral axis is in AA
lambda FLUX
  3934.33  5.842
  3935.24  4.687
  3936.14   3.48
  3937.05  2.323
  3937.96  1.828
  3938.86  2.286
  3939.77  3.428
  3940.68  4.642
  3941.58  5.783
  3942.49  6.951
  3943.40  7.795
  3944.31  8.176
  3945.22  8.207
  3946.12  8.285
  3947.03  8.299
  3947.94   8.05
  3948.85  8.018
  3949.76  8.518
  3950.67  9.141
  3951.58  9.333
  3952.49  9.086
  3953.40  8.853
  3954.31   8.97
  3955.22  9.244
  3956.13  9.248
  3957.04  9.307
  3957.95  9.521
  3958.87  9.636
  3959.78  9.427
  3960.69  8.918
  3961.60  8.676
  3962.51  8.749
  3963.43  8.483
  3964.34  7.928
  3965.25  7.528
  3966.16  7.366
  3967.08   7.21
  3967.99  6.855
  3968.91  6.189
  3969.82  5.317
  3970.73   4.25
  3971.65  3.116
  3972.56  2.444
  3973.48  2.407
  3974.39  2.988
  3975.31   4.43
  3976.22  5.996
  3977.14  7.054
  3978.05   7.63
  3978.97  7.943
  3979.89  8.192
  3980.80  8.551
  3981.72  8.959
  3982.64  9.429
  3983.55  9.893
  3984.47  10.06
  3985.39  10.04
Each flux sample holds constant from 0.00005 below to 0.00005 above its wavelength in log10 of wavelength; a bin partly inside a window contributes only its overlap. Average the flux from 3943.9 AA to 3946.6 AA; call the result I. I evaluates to 8.24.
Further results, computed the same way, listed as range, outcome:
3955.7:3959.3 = 9.41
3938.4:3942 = 4.02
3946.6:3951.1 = 8.4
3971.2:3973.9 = 2.66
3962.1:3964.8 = 8.37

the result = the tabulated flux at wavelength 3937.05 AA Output 2.323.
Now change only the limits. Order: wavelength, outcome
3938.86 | 2.286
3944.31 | 8.176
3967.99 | 6.855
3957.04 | 9.307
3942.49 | 6.951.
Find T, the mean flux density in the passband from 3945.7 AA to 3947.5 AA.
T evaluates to 8.28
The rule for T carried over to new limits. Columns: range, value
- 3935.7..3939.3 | 2.48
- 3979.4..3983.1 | 8.79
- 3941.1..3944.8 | 7.16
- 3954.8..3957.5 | 9.28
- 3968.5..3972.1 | 4.71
